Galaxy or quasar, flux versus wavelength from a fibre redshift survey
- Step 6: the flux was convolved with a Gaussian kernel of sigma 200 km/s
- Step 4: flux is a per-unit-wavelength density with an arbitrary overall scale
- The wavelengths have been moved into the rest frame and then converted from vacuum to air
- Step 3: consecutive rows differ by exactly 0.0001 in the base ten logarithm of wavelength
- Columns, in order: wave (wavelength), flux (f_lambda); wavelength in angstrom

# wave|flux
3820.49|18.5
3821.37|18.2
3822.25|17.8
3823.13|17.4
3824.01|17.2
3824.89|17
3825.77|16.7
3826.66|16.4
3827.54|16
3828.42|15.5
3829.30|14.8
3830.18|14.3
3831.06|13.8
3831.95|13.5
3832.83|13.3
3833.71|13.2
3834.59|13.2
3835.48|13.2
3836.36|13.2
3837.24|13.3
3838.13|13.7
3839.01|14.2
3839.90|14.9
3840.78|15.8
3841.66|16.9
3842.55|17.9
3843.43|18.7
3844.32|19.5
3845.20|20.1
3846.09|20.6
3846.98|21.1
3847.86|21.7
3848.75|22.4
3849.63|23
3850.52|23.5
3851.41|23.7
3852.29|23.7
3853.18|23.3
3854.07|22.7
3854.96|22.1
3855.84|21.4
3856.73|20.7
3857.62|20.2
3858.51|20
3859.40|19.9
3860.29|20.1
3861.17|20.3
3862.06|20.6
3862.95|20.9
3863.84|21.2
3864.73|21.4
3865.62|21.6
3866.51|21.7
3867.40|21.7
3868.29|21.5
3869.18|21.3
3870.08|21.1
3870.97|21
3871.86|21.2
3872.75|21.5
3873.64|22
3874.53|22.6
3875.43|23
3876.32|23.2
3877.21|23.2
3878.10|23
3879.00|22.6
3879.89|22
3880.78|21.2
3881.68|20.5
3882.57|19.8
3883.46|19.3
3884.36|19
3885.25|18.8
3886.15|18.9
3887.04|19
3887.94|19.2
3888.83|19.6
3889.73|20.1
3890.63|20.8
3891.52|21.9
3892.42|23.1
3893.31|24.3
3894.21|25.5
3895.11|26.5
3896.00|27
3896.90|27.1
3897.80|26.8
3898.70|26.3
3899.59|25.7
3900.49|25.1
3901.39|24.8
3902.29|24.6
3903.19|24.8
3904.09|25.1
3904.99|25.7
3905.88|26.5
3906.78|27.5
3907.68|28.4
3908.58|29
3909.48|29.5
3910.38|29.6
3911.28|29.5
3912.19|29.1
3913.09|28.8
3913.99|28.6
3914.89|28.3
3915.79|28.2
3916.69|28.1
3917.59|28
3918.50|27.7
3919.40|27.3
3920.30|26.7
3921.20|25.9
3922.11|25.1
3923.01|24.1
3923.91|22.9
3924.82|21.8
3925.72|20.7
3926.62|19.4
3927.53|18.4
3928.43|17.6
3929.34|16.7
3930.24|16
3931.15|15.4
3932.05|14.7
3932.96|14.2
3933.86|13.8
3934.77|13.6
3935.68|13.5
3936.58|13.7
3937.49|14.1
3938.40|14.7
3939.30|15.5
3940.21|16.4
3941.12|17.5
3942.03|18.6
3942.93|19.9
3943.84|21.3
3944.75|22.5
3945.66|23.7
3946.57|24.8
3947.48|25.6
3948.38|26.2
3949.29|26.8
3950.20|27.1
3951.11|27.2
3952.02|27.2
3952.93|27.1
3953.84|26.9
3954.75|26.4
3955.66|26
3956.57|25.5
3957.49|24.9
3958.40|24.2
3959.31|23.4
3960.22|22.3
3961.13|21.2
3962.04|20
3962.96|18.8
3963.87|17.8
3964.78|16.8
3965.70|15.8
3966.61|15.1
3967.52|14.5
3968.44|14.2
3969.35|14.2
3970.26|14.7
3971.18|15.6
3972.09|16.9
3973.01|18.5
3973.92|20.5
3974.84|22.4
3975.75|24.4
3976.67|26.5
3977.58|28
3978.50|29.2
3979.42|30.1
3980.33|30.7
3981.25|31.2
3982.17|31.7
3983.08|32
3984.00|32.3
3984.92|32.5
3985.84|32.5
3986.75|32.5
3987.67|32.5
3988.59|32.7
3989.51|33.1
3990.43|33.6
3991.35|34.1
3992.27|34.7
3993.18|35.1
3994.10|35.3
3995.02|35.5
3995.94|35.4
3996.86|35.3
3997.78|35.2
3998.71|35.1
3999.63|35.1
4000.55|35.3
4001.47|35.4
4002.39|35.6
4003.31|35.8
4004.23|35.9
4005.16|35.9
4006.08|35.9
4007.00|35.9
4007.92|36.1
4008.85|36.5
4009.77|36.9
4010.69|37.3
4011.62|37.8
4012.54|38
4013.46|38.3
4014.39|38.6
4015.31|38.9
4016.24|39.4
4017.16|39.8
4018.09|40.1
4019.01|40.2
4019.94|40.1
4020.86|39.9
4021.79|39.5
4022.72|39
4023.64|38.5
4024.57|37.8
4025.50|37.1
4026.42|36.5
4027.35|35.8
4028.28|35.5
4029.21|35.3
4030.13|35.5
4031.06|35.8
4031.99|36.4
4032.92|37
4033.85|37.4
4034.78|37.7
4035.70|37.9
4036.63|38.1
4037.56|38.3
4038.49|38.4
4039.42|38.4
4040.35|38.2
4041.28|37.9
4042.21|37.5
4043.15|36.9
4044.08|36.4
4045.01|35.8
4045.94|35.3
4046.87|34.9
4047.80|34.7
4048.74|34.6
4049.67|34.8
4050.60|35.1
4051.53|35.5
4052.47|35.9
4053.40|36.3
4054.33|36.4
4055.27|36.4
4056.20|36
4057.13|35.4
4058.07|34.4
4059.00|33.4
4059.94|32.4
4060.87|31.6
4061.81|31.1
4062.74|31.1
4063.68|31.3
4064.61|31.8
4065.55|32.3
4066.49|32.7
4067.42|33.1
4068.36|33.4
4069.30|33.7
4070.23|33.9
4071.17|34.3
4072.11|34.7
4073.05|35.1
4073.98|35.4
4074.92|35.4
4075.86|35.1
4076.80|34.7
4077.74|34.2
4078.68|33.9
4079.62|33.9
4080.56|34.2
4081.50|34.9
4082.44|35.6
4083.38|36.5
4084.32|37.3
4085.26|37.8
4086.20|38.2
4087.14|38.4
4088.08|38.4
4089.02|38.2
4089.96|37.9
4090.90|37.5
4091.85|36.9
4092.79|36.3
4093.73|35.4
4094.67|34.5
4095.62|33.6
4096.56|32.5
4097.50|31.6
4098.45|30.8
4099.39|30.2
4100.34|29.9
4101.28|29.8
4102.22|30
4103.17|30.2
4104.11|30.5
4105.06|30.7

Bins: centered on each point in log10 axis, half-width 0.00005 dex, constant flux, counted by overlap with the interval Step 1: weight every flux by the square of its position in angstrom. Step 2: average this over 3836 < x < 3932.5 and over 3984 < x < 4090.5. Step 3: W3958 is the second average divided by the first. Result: 1.73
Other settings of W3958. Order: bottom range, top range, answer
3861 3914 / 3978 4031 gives 1.62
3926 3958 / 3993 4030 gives 1.88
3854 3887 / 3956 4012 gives 1.44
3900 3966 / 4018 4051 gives 1.71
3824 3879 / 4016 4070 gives 2.06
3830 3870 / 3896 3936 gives 1.30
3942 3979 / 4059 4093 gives 1.67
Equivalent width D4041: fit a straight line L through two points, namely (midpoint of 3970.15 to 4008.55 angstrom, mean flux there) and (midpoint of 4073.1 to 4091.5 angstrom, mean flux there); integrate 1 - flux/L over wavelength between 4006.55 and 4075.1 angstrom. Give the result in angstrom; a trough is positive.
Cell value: -4.5 angstrom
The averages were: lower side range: 31.3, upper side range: 36.2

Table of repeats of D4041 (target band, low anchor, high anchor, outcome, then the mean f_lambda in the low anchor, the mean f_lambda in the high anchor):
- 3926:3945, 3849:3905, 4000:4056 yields 7.8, 22.3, 37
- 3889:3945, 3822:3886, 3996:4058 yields 5.7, 19.3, 36.9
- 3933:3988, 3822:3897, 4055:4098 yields 8.9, 19.8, 34.7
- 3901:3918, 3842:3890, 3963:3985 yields -4.6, 21.1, 22.5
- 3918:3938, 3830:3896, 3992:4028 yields 5.9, 20.1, 37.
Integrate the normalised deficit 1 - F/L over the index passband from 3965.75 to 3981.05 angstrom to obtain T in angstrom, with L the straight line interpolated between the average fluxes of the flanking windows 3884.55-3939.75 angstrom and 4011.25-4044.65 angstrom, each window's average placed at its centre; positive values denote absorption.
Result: 4.91 angstrom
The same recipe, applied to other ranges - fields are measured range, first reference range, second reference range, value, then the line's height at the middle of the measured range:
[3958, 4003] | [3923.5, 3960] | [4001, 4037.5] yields 3.5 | 29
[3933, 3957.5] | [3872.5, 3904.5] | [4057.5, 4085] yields 4.6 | 26.2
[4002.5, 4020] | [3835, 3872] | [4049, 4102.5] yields -4.3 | 30.2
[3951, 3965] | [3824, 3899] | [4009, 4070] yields 2.6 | 28.8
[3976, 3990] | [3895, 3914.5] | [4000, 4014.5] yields 1.3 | 34.3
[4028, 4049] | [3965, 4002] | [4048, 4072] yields -2.9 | 32.3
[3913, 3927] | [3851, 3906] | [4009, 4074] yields 0.1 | 25.8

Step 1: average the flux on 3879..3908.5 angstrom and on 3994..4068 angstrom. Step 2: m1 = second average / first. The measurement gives 1.55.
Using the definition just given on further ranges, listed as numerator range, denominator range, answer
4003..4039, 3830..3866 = 2.00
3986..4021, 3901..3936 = 1.54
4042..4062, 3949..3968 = 1.55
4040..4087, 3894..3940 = 1.50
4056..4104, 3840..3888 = 1.63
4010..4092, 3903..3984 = 1.59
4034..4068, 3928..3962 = 1.70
